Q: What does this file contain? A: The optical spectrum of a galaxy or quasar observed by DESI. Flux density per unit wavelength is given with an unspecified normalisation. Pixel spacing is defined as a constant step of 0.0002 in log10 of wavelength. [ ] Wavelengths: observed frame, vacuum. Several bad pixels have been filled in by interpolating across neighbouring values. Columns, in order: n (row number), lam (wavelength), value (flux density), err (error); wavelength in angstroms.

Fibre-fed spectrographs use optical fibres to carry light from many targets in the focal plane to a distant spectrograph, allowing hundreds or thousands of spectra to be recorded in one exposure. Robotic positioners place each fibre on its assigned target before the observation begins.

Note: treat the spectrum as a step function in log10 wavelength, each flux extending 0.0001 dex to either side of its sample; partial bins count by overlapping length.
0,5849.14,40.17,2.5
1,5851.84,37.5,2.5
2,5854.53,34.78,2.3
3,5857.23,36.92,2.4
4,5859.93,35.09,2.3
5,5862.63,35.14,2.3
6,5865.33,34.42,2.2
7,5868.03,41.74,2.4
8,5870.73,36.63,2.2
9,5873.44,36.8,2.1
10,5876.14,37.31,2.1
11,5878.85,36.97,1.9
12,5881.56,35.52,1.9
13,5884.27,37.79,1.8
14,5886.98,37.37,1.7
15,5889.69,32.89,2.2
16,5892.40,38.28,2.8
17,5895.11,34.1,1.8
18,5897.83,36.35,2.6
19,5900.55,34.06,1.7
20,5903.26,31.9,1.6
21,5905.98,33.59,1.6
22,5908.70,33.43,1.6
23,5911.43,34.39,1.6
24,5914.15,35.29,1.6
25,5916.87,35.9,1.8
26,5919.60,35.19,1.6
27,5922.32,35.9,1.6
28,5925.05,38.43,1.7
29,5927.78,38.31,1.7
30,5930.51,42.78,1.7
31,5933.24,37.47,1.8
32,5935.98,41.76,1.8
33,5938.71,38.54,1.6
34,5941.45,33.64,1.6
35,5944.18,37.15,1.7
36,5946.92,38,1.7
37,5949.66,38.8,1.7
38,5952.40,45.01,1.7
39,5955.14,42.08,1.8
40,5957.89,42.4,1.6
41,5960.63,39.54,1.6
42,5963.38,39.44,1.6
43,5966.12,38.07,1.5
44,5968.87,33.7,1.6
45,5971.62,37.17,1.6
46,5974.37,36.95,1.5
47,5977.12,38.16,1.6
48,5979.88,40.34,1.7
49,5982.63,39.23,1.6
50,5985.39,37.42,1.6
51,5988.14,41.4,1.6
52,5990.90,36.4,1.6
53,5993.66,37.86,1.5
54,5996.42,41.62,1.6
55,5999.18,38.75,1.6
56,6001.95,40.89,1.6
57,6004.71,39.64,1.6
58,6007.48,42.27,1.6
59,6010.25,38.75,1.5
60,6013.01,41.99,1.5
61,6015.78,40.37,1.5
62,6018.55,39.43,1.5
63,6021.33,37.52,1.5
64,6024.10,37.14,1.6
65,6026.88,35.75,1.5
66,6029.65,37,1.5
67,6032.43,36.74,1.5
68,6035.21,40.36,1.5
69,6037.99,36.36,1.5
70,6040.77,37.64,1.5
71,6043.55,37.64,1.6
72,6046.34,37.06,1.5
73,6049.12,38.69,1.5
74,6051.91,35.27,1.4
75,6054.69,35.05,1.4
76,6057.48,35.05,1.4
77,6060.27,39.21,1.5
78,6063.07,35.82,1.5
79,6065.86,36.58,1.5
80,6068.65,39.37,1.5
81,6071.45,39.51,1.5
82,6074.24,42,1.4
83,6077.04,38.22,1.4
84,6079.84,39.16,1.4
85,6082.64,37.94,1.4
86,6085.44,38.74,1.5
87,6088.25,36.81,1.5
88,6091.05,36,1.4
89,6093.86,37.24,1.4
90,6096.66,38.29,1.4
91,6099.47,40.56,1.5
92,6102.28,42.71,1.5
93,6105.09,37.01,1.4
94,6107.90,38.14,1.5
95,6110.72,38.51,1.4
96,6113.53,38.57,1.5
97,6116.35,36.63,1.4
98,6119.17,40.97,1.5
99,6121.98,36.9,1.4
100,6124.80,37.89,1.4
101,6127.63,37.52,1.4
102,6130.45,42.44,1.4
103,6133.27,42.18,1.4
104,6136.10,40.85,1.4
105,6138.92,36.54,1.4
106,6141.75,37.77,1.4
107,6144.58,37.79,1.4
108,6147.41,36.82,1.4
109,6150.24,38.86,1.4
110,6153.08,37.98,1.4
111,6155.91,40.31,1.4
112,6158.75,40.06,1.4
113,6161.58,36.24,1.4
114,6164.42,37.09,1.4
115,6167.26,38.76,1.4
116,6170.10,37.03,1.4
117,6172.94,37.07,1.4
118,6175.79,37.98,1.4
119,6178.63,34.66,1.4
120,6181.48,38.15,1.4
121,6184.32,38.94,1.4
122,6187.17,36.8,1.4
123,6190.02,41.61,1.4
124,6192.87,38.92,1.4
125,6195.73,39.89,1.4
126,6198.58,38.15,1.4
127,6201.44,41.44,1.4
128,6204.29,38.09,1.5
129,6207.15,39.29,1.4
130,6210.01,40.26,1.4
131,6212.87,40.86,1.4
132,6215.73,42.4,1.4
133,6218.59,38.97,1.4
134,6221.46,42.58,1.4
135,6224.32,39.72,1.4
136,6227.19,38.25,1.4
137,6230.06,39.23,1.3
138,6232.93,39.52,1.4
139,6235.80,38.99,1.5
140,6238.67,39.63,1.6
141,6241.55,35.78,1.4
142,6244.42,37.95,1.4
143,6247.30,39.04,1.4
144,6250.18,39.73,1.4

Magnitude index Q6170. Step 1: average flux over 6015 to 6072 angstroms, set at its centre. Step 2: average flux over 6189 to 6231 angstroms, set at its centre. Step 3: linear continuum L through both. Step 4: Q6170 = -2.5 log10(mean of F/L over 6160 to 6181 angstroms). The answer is 0.07 mag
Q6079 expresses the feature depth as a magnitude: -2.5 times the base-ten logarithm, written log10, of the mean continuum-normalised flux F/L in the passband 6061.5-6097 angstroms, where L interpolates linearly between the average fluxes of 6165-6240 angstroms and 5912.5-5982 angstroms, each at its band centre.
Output 0.02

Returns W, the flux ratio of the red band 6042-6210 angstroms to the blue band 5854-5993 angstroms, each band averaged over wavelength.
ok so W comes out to 1.03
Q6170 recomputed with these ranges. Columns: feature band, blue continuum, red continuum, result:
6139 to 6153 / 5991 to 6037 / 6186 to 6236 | 0.05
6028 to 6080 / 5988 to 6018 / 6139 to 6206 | 0.05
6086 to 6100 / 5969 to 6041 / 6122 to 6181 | 0.02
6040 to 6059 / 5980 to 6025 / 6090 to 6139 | 0.08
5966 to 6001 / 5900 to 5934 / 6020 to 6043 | -0.04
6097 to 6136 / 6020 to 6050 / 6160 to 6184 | -0.06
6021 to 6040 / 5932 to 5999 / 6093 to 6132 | 0.04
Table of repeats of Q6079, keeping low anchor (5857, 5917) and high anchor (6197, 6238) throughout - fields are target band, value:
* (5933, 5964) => -0.088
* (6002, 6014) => -0.096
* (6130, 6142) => -0.032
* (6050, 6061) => 0.051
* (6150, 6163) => 0.011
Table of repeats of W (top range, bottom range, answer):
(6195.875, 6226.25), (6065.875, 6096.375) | 1.05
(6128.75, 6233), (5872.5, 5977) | 1.05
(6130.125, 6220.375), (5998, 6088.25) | 1.01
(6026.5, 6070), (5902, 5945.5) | 1.02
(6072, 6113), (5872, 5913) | 1.09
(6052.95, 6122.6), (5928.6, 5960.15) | 0.96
